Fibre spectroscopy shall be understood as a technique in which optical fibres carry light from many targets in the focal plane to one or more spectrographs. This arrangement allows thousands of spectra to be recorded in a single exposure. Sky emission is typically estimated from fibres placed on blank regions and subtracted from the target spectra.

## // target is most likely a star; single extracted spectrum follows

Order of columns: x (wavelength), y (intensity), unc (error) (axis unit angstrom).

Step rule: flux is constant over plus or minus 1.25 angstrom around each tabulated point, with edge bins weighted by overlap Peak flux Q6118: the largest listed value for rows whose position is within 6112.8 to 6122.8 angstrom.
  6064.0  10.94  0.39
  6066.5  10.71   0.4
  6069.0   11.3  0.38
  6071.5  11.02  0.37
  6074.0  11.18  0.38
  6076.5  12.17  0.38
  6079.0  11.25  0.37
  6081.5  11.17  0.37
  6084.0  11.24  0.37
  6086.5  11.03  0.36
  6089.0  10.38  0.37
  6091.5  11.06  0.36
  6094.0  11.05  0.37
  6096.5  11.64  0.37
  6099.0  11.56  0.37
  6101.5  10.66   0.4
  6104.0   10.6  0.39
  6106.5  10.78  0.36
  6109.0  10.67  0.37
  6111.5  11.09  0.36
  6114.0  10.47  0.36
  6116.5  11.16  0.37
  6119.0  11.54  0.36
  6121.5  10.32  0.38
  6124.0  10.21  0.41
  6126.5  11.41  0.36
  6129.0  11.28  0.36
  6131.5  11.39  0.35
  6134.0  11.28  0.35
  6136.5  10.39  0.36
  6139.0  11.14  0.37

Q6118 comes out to 11.54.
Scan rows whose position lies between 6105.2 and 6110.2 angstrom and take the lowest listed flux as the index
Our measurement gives 10.67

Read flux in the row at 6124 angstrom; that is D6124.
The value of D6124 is 10.21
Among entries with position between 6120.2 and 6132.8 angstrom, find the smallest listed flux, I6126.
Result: 10.21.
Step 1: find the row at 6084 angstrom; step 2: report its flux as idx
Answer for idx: 11.24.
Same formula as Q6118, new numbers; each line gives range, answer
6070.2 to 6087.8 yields 12.17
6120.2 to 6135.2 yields 11.41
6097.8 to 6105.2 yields 11.56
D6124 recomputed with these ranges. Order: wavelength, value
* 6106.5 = 10.78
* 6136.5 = 10.39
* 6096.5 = 11.64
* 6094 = 11.05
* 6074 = 11.18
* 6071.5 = 11.02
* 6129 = 11.28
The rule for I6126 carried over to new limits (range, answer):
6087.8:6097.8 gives 10.38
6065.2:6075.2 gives 10.71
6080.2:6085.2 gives 11.17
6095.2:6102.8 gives 10.66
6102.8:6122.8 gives 10.32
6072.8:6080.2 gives 11.18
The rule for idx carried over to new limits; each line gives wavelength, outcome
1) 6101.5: 10.66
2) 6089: 10.38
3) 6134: 11.28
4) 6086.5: 11.03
